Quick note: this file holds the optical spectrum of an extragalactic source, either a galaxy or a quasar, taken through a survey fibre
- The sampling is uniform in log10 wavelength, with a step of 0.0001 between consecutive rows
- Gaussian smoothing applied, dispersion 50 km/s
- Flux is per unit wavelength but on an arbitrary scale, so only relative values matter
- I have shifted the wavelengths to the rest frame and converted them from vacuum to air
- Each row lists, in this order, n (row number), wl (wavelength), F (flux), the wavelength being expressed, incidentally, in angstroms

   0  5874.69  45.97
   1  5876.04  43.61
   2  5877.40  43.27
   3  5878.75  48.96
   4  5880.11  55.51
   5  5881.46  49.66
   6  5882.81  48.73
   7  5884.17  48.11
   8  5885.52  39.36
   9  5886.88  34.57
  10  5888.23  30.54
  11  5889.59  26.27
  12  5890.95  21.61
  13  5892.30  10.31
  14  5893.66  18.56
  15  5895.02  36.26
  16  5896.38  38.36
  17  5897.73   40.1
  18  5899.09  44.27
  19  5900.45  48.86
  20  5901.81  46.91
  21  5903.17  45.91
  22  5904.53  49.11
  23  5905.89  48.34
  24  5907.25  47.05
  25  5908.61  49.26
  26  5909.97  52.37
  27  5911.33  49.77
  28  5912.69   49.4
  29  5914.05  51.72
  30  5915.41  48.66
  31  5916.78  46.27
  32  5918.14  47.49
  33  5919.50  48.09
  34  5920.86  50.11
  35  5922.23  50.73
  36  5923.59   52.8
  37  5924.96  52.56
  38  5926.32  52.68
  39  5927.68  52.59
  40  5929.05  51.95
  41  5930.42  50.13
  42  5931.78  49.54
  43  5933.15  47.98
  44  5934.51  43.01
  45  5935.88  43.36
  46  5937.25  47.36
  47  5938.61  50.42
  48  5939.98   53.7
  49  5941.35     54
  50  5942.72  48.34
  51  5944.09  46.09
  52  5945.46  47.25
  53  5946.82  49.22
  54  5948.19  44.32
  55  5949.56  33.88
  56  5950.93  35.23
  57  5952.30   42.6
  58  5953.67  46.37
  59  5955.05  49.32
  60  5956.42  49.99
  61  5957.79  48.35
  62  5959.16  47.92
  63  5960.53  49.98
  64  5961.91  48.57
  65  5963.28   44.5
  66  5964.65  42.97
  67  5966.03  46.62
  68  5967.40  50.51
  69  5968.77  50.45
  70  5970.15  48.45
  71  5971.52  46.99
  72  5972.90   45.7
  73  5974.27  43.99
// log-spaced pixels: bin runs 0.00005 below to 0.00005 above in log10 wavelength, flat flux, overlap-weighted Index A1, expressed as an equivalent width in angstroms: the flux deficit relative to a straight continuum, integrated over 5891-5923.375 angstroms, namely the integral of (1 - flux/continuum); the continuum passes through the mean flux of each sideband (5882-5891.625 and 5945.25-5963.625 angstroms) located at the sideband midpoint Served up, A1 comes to -4.2 angstroms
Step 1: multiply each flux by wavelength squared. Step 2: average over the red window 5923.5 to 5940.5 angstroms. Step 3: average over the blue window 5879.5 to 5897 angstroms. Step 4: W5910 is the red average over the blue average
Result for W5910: 1.4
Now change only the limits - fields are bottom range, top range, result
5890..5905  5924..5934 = 1.43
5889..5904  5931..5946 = 1.42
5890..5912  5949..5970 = 1.16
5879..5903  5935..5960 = 1.25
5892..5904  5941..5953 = 1.20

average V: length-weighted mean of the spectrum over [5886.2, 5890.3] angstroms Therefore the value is 30.4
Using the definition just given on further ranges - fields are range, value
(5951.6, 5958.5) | 47.3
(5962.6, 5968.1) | 46.2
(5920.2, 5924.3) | 51.1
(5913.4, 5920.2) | 48.5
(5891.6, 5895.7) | 21.7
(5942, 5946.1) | 47.2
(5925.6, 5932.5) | 51.4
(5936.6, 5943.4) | 50.8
